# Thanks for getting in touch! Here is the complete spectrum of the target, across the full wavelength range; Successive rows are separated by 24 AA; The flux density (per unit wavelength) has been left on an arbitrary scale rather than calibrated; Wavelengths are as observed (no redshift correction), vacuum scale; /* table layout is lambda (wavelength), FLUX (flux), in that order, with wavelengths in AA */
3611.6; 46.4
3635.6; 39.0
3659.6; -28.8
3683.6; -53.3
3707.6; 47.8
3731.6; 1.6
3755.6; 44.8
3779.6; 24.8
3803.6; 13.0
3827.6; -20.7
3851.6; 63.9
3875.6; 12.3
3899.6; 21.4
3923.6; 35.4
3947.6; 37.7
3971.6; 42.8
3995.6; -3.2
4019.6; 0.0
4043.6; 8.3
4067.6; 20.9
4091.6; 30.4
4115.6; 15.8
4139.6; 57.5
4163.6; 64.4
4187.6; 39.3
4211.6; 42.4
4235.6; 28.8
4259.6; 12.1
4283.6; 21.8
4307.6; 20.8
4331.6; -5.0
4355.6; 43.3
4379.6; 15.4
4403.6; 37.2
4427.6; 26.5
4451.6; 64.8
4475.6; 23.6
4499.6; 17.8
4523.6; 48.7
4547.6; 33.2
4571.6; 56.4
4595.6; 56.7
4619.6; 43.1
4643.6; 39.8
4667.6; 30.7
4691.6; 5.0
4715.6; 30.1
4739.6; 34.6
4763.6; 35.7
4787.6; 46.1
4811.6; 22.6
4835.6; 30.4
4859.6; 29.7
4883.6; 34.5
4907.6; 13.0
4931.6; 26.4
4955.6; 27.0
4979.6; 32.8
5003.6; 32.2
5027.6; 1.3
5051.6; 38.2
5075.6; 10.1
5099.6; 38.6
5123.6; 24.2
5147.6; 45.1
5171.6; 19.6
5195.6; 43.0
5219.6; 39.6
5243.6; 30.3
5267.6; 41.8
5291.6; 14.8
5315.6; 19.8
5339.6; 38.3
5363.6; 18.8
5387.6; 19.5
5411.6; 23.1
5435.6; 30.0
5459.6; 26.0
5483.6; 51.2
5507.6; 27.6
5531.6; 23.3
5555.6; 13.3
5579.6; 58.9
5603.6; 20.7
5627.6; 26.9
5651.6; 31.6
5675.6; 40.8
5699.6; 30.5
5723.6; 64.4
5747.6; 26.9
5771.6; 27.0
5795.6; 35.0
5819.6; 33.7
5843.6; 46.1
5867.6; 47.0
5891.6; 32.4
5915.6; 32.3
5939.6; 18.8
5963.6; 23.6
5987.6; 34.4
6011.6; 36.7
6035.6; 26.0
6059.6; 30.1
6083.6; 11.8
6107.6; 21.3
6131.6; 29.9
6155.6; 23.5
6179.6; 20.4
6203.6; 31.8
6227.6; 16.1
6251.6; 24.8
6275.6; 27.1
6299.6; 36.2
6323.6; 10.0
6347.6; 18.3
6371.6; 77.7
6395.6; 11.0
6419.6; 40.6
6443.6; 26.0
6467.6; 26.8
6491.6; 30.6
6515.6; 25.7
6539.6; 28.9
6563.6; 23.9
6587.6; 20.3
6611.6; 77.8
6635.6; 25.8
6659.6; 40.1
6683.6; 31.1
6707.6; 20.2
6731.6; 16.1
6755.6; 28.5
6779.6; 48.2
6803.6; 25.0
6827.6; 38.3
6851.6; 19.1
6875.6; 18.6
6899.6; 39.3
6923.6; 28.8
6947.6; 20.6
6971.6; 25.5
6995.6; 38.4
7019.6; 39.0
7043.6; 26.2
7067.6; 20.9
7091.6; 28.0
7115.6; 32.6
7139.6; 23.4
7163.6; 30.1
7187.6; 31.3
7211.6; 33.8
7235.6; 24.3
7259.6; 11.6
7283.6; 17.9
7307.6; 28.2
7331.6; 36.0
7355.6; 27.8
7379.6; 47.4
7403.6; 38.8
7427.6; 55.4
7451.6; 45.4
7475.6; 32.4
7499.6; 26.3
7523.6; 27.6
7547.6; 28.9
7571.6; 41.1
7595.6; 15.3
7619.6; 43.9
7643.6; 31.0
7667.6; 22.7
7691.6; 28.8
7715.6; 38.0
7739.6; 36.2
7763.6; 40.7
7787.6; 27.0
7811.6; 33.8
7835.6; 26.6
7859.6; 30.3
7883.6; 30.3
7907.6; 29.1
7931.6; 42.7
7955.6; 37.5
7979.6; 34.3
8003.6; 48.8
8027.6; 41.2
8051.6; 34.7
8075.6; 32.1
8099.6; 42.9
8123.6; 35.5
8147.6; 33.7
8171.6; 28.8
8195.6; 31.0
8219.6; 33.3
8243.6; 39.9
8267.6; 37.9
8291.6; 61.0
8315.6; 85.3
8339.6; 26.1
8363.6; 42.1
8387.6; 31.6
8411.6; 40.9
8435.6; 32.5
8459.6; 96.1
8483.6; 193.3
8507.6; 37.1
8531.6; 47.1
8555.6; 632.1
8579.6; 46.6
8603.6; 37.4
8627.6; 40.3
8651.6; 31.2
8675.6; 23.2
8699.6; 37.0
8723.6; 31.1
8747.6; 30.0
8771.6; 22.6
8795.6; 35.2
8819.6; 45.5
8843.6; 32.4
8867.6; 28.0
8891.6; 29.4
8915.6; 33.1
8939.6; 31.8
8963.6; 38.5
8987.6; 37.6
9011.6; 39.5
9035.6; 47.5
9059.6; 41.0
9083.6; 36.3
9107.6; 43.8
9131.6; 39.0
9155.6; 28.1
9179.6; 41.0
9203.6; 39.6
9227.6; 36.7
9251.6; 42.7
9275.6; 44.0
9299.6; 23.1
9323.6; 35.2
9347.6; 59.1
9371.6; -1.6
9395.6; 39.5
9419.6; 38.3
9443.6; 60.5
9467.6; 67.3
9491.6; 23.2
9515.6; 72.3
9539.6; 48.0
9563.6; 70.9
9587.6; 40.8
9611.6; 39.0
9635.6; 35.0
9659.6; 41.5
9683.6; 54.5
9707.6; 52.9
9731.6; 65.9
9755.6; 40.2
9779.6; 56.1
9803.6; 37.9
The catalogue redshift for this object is 0.709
